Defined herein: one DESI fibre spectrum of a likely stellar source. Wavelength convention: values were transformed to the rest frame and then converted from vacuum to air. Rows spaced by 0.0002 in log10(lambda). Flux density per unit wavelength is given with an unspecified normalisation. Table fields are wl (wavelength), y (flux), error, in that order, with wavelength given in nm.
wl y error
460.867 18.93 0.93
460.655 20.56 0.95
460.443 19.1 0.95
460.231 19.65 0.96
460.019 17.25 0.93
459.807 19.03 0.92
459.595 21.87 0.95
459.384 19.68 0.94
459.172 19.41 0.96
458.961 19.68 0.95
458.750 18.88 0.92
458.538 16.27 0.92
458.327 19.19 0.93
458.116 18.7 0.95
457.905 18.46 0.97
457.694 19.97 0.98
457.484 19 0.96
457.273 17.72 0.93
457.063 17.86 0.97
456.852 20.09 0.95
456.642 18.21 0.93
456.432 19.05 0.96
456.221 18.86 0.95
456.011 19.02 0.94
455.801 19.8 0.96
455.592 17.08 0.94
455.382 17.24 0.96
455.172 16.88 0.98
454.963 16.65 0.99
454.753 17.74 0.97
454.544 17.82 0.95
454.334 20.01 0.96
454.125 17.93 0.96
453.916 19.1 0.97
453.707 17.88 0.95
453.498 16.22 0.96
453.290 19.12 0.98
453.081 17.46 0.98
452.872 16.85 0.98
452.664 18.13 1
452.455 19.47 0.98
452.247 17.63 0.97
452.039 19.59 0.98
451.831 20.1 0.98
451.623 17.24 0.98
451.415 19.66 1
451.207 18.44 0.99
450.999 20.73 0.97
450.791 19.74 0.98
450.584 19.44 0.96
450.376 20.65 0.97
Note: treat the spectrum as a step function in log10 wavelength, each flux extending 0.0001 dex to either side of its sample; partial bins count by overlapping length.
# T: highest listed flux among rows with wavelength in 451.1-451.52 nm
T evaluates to 19.66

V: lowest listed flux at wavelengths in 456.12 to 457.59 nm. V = 17.72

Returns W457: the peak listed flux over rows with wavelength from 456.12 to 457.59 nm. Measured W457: 20.09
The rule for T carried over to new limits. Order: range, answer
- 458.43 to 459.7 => 21.87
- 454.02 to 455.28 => 20.01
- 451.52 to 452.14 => 20.1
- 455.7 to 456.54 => 19.8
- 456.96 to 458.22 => 19.97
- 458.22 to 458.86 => 19.19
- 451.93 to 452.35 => 19.59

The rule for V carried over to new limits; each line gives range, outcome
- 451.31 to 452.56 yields 17.24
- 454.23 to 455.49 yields 16.65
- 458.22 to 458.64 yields 16.27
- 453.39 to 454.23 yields 16.22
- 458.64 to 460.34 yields 17.25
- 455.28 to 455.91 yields 17.08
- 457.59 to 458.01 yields 18.46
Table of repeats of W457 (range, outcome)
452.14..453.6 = 19.47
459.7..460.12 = 19.03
